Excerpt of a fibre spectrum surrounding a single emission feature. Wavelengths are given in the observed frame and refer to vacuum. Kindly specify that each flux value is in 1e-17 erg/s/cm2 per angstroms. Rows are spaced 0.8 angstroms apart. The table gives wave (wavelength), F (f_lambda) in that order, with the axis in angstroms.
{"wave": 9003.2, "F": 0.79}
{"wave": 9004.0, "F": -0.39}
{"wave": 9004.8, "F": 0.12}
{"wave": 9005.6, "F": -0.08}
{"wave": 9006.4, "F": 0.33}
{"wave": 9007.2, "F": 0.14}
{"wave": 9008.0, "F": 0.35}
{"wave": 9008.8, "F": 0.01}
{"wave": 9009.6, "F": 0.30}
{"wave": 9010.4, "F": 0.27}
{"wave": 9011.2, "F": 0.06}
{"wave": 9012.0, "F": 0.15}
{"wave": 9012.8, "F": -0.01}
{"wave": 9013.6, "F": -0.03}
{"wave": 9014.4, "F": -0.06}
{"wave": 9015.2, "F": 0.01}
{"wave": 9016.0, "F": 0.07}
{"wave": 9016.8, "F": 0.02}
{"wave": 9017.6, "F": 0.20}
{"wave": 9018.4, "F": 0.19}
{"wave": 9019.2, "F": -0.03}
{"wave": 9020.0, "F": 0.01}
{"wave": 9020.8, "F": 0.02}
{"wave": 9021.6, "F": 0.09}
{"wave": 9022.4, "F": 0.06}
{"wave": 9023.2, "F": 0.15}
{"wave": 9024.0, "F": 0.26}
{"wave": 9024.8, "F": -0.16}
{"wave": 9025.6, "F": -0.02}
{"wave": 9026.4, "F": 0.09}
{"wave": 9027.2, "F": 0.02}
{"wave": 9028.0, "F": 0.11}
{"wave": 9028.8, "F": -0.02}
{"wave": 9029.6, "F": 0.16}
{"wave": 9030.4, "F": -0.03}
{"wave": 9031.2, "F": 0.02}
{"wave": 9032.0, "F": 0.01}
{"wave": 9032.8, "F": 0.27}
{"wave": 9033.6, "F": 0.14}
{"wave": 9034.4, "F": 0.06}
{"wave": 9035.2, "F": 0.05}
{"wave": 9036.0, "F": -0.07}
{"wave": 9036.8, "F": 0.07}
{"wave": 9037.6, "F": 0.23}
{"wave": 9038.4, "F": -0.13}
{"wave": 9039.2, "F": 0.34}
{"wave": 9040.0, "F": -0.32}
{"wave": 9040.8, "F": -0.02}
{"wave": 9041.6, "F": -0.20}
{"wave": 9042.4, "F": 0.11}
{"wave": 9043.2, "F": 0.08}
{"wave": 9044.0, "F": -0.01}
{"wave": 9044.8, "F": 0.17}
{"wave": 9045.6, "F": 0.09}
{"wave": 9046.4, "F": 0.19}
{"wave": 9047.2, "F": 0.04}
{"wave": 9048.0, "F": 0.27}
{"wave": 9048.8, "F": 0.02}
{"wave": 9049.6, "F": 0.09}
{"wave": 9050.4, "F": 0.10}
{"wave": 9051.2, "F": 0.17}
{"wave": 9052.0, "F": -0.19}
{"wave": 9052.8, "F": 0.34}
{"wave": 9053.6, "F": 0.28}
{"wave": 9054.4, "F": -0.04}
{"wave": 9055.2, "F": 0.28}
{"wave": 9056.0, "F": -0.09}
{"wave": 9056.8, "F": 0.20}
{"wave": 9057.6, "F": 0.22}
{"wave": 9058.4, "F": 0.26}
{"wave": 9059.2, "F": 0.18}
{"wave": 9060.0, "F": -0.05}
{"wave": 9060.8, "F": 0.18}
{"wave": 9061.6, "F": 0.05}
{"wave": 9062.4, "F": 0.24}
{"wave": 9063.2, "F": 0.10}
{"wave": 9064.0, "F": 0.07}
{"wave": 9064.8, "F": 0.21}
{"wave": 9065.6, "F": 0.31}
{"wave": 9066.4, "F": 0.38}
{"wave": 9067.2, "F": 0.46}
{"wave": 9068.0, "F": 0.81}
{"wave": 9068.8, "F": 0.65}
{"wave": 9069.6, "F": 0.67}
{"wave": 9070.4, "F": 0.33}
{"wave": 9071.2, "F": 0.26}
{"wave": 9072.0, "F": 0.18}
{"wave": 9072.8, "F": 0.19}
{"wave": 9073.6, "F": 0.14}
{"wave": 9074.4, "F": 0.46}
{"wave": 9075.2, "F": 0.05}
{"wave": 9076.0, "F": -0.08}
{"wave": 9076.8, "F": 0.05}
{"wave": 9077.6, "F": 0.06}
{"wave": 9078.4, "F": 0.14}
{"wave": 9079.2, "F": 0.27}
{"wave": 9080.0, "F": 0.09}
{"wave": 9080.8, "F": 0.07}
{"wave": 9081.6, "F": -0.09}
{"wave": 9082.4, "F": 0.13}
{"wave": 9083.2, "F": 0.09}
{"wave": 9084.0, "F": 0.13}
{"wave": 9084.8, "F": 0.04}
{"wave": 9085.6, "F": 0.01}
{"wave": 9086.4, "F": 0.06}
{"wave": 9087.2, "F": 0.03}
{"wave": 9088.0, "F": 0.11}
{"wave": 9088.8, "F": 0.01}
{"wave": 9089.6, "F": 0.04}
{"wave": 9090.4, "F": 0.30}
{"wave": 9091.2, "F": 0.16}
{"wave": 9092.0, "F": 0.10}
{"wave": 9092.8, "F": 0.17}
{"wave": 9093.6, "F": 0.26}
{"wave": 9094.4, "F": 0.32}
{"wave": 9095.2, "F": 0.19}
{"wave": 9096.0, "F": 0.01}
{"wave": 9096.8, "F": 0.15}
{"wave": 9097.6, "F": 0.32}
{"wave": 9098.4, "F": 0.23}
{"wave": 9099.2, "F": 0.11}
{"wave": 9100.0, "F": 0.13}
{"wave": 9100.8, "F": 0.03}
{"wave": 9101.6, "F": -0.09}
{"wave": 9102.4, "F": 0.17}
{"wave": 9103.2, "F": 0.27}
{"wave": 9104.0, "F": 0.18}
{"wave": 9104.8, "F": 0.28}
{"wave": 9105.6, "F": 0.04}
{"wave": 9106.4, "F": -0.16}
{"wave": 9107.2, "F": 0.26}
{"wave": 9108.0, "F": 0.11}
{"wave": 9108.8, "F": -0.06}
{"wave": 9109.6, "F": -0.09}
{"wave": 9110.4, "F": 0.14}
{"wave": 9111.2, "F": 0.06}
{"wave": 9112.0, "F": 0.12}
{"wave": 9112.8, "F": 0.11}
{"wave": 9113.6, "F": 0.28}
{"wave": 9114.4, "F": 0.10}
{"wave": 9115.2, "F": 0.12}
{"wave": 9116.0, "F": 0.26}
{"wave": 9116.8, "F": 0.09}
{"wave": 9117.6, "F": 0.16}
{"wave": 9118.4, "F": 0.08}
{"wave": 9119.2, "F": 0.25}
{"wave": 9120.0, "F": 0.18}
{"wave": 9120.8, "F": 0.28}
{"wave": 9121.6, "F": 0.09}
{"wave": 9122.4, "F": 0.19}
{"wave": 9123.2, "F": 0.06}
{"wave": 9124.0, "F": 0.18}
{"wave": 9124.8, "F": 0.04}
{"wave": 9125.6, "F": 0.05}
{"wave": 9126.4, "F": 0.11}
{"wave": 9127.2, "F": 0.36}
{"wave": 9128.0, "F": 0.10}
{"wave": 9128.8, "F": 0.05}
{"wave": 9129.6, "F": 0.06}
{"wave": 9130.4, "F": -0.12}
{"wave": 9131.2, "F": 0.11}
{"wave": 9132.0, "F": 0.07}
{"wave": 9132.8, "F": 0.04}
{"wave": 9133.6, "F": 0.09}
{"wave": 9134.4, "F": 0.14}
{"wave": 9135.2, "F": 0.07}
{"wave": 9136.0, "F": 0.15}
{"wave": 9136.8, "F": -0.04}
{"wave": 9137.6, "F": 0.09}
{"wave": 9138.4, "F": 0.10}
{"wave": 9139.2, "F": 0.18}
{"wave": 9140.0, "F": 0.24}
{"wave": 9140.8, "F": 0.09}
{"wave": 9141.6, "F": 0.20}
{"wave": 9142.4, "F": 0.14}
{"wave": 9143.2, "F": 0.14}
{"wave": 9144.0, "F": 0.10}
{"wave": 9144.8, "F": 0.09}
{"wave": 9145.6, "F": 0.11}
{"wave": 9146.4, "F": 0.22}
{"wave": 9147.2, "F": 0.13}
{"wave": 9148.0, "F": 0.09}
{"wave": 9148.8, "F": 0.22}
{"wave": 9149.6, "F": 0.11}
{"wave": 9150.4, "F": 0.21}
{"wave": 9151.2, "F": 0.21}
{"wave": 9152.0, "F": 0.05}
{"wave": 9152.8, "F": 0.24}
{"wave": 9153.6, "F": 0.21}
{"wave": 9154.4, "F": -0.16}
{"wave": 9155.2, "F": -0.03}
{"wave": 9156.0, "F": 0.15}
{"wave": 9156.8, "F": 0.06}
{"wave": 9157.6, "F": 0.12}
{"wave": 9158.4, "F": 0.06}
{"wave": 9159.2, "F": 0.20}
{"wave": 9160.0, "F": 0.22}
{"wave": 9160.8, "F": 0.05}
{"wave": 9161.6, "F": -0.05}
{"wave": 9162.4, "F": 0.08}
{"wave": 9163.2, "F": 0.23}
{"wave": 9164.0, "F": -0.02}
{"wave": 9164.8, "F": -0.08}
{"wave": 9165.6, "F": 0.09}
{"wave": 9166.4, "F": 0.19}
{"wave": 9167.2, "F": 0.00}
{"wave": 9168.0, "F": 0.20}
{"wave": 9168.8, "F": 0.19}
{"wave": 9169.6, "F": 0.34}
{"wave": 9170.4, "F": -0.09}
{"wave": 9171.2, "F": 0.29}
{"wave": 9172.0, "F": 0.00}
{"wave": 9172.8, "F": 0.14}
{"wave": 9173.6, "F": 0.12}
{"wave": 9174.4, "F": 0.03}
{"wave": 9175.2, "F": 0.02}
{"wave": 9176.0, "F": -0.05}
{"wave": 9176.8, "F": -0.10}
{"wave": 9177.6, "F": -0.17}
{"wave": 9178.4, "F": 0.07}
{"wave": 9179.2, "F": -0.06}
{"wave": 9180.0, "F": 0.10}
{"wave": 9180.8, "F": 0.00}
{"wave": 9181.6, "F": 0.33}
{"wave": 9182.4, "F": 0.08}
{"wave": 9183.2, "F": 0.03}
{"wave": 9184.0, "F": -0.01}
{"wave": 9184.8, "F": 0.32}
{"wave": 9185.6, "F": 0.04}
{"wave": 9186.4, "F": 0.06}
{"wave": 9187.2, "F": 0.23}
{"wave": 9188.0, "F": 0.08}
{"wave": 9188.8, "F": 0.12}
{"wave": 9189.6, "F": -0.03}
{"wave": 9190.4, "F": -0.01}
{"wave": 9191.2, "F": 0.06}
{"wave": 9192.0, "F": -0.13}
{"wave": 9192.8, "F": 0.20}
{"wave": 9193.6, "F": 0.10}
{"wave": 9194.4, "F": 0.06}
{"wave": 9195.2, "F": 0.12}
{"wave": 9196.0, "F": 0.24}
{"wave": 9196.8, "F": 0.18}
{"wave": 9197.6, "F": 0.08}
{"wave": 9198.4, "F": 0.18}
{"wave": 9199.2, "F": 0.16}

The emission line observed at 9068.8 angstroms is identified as Hgamma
